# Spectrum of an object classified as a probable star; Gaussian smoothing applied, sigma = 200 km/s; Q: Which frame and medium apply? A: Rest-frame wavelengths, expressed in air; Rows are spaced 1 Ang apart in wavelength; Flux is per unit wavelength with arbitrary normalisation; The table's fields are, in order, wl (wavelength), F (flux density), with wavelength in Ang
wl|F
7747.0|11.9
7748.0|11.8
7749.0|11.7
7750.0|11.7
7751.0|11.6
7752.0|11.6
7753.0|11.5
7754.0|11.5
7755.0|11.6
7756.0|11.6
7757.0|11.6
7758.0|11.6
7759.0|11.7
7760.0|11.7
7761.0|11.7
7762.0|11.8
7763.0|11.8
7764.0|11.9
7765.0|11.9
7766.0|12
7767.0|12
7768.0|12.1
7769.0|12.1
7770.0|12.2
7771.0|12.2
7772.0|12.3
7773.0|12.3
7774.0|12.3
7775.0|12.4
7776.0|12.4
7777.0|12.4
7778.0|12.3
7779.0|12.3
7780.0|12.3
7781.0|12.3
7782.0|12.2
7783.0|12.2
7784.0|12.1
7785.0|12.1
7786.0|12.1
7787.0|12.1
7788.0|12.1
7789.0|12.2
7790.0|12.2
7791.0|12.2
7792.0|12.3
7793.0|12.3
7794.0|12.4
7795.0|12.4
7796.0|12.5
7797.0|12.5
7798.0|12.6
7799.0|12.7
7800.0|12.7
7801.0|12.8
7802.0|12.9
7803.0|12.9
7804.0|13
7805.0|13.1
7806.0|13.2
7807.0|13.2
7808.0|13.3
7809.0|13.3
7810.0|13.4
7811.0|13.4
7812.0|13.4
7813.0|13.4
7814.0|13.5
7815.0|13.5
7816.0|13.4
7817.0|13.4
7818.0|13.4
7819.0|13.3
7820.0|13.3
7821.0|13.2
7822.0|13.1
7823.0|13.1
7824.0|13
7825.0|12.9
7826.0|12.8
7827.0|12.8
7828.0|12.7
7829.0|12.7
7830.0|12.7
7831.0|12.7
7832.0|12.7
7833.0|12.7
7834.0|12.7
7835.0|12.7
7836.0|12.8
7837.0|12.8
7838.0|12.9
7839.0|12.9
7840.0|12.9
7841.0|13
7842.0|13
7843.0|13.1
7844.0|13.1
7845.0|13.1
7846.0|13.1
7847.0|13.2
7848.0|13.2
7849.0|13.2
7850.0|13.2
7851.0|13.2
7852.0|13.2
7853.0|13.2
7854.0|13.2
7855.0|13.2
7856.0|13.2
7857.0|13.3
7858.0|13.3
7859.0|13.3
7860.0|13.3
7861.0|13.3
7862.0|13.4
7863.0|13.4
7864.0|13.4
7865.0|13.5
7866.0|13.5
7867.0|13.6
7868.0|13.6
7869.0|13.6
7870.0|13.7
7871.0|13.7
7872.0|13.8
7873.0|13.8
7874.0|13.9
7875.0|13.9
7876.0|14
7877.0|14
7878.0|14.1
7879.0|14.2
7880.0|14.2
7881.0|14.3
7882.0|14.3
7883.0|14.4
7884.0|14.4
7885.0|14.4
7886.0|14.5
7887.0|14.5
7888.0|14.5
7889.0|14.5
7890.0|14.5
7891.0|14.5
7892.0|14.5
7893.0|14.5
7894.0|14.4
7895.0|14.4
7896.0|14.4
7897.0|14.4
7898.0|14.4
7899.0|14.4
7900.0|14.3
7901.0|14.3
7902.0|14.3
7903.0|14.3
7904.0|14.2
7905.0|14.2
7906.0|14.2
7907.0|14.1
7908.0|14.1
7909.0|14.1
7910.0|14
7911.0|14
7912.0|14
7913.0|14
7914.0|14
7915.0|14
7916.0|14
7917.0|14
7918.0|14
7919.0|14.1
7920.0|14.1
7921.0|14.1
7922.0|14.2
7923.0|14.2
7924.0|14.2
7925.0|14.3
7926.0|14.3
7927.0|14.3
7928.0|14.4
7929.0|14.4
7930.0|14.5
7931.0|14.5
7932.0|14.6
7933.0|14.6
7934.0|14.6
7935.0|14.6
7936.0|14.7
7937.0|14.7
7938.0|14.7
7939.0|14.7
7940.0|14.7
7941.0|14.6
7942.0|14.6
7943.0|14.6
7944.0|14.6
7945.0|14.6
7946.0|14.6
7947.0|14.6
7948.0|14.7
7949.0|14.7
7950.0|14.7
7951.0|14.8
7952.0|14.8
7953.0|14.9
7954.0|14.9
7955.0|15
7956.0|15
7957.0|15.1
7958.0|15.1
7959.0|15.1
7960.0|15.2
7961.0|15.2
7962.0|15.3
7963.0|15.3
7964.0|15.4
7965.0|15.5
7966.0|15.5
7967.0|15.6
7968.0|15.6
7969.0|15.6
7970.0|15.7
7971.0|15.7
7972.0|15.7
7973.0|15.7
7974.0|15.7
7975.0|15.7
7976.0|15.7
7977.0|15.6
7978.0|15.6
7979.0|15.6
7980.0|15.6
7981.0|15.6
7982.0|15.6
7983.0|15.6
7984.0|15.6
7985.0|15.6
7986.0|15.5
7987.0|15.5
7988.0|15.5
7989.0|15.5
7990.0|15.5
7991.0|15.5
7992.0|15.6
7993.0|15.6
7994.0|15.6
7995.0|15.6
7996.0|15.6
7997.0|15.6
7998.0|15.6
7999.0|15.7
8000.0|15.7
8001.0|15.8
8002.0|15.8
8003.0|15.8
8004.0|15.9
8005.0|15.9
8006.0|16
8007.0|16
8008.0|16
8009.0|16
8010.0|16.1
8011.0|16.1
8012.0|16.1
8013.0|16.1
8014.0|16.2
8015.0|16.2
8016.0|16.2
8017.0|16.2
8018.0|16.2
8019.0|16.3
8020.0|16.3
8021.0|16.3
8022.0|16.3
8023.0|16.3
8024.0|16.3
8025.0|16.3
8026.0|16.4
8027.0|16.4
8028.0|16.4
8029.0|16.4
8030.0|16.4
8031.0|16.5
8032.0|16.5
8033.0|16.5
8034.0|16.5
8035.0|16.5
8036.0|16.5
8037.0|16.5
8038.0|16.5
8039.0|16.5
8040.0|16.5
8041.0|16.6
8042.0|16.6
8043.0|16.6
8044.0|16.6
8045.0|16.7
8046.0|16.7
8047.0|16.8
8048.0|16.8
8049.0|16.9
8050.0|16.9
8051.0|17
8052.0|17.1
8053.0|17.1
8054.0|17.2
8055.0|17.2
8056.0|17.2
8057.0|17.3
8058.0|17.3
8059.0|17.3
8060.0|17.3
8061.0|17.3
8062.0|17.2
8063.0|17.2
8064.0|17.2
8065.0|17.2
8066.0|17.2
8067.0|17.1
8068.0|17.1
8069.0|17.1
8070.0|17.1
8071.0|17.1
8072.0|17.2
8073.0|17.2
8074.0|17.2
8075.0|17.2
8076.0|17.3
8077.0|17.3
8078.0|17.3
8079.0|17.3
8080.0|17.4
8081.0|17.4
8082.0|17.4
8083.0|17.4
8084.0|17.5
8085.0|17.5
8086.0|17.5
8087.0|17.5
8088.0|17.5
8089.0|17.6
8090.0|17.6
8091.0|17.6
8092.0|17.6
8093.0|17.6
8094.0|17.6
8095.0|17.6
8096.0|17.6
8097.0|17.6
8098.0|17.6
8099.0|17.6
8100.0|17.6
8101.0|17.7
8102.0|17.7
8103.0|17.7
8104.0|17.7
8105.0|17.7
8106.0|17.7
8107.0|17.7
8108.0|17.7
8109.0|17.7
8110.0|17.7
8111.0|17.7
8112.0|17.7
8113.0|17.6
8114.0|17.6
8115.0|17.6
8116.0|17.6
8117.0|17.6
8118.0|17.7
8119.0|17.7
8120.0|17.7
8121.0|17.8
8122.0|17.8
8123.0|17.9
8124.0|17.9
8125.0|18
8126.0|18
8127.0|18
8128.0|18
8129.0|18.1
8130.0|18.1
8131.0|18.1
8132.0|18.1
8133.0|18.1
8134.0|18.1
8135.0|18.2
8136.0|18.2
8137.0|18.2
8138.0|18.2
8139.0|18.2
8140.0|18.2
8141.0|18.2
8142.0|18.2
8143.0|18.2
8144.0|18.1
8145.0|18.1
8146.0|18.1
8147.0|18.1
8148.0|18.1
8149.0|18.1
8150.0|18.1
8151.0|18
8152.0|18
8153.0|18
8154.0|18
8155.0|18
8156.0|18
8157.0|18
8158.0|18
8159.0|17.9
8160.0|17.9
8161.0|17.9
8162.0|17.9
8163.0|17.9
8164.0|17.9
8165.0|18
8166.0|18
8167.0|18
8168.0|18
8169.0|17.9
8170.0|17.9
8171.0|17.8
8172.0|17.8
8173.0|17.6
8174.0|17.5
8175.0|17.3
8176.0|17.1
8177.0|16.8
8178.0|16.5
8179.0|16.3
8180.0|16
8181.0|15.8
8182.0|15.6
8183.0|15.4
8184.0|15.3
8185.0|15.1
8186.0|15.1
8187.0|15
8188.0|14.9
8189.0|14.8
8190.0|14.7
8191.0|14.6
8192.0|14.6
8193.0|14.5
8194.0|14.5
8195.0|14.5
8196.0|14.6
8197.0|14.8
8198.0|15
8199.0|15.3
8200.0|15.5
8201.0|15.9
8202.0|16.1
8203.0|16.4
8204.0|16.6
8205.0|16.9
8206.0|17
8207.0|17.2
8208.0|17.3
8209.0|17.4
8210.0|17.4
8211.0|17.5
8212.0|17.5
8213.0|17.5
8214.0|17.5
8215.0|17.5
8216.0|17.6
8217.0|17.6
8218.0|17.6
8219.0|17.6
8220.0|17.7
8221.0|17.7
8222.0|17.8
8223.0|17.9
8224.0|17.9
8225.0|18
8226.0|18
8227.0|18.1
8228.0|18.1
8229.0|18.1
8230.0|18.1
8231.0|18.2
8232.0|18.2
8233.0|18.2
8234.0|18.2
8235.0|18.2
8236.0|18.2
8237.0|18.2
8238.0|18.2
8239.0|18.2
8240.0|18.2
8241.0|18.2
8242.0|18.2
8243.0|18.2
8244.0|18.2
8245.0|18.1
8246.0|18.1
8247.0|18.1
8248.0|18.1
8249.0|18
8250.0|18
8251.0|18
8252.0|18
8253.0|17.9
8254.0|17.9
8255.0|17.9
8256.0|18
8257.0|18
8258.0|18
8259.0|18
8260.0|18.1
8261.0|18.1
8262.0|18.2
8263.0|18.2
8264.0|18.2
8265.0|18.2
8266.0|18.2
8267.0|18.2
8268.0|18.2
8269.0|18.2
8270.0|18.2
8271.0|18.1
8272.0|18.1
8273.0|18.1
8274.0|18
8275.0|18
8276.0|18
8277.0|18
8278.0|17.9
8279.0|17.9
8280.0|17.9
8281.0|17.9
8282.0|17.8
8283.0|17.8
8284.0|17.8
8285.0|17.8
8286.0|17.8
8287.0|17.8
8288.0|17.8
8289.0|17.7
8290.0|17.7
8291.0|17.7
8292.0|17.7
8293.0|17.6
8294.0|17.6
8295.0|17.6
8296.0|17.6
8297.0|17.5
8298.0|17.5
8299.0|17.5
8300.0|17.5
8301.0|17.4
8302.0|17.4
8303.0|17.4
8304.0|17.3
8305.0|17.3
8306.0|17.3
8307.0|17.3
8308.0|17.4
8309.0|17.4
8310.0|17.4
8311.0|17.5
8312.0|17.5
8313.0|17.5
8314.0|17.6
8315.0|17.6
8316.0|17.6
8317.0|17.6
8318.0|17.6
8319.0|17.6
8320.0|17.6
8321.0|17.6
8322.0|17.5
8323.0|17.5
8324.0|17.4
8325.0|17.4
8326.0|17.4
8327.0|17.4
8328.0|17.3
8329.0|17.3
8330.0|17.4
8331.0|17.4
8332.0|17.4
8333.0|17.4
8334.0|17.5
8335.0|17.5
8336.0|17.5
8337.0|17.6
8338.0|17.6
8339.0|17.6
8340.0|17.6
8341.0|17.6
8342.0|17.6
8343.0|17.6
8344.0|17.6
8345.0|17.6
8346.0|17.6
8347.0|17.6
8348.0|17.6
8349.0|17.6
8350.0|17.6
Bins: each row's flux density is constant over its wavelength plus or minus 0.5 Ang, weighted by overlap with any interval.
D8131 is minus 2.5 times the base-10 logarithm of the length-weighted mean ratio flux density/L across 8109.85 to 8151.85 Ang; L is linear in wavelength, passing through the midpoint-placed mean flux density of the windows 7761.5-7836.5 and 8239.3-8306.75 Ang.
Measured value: -0.10 mag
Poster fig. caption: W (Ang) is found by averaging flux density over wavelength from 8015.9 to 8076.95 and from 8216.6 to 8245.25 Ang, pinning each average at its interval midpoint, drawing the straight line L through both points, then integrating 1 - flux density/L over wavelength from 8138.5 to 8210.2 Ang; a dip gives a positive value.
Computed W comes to 3.1 Ang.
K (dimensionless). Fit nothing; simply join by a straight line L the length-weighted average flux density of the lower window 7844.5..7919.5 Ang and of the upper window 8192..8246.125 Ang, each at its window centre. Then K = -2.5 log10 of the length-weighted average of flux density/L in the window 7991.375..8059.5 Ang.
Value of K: -0.07 mag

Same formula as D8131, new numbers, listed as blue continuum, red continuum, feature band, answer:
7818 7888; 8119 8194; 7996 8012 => -0.04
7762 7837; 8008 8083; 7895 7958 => 0.03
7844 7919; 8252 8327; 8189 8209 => 0.09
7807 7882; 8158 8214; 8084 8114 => -0.13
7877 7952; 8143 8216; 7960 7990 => -0.04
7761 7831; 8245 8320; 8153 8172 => -0.09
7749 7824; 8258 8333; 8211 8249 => -0.06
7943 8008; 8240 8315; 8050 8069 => -0.07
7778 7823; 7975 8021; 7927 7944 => 0.02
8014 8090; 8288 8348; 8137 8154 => -0.06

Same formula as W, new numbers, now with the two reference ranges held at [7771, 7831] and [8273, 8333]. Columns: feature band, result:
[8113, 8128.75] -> -1.96 Ang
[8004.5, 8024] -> -1.79 Ang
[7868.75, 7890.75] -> -1.08 Ang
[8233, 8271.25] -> -2.28 Ang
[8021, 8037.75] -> -1.65 Ang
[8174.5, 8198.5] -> 1.59 Ang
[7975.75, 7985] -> -0.73 Ang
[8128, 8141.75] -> -1.88 Ang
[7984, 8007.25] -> -1.67 Ang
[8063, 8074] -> -1.32 Ang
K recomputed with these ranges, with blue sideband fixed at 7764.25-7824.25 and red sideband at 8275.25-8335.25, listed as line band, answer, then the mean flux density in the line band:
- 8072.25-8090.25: -0.13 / 17.4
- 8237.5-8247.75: -0.07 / 18.2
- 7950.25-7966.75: -0.07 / 15.1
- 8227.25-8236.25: -0.08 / 18.2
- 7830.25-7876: 0.00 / 13.2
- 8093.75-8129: -0.13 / 17.7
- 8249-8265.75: -0.06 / 18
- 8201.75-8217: -0.03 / 17.2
